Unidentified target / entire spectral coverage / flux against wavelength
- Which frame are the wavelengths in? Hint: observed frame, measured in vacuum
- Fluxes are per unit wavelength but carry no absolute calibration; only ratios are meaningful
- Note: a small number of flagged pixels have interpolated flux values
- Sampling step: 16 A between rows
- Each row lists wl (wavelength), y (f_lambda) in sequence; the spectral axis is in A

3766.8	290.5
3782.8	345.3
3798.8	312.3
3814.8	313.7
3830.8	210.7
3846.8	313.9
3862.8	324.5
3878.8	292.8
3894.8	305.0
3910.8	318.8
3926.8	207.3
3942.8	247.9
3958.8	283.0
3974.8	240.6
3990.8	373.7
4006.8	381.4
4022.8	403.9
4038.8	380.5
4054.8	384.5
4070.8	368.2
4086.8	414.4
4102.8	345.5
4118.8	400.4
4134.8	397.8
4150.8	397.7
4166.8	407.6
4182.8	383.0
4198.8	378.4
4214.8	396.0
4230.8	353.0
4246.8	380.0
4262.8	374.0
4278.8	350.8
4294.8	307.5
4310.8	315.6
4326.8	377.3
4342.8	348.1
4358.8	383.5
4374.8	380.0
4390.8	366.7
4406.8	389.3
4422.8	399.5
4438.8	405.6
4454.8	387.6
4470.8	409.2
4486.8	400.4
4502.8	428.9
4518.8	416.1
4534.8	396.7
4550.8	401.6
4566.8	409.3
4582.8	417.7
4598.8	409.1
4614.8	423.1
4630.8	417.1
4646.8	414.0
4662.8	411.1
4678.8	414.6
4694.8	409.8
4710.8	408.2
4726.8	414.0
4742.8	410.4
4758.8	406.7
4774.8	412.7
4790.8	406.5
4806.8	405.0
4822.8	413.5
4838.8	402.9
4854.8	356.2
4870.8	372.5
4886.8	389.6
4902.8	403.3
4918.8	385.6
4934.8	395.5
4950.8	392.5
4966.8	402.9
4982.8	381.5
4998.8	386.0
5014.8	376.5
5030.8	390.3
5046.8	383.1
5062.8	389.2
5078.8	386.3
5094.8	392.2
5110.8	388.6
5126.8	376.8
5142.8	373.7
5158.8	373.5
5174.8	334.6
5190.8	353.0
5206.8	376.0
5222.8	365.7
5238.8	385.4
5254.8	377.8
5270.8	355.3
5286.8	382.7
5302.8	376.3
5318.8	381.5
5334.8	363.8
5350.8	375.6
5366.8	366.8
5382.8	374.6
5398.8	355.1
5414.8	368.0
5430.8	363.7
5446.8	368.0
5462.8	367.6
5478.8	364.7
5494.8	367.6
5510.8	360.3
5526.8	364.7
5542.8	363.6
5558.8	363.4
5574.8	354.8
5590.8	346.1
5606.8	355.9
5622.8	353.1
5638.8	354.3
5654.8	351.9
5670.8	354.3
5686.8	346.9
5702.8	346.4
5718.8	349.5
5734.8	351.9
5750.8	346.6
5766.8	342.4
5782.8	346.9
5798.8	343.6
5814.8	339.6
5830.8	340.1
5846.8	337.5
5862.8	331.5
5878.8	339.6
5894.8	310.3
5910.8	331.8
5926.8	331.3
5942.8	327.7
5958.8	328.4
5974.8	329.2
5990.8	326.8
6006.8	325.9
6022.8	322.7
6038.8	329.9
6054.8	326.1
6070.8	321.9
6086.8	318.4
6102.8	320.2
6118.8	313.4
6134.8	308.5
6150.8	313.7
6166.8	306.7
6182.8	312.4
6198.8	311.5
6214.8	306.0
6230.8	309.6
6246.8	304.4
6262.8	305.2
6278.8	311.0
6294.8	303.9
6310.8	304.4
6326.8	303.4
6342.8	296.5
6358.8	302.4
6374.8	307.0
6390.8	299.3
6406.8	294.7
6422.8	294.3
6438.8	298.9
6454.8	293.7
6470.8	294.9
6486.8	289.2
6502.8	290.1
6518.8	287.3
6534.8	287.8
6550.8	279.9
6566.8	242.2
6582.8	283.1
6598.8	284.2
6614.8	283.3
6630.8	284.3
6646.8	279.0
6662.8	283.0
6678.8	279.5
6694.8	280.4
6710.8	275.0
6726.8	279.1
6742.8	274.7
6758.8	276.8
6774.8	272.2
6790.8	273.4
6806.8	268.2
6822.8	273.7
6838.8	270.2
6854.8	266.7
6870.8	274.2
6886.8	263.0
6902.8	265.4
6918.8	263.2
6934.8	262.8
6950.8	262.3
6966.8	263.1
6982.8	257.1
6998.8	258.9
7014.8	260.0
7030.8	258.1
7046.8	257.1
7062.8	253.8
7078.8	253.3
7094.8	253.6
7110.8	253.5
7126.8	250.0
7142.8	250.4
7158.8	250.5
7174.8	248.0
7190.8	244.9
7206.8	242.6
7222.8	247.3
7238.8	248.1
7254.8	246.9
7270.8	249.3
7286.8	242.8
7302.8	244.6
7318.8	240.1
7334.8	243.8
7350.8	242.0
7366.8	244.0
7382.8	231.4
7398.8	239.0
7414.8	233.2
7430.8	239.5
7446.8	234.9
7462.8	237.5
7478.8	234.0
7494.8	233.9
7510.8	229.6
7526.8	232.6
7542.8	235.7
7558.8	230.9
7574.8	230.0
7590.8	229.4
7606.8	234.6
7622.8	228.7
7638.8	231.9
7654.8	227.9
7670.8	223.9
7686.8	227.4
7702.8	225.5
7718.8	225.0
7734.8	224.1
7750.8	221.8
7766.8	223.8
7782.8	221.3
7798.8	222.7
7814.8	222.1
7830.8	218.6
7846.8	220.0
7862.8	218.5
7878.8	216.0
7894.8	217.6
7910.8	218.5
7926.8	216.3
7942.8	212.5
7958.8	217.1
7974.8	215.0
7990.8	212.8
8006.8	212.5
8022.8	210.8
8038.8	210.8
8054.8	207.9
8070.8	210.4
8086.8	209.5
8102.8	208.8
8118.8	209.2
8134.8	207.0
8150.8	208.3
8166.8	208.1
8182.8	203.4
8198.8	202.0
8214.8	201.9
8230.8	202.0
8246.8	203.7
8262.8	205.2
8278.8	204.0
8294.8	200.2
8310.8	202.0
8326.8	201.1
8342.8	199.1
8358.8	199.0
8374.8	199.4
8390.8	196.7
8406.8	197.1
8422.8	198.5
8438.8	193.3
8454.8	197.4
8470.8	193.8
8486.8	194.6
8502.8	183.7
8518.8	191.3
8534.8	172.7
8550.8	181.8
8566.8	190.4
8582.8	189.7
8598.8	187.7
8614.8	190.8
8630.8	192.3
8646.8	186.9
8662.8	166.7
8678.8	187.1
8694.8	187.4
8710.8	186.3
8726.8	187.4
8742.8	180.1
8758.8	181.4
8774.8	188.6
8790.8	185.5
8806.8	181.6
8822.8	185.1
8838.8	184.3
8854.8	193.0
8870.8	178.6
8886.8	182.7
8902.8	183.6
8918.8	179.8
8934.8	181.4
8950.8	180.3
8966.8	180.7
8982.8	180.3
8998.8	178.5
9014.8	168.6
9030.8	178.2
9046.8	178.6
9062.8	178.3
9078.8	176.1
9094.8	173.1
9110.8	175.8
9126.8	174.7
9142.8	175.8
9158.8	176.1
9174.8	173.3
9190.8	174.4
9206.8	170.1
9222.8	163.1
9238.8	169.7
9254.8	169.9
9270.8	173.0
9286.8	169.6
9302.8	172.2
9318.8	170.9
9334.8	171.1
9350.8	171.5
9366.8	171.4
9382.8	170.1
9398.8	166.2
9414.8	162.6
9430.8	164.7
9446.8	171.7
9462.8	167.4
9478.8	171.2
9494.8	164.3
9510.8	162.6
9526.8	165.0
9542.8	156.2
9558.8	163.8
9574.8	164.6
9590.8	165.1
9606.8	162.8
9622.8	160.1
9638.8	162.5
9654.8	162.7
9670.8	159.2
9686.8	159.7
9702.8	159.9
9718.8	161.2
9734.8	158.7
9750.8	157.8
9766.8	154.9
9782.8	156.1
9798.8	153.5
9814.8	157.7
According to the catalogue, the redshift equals 0.00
